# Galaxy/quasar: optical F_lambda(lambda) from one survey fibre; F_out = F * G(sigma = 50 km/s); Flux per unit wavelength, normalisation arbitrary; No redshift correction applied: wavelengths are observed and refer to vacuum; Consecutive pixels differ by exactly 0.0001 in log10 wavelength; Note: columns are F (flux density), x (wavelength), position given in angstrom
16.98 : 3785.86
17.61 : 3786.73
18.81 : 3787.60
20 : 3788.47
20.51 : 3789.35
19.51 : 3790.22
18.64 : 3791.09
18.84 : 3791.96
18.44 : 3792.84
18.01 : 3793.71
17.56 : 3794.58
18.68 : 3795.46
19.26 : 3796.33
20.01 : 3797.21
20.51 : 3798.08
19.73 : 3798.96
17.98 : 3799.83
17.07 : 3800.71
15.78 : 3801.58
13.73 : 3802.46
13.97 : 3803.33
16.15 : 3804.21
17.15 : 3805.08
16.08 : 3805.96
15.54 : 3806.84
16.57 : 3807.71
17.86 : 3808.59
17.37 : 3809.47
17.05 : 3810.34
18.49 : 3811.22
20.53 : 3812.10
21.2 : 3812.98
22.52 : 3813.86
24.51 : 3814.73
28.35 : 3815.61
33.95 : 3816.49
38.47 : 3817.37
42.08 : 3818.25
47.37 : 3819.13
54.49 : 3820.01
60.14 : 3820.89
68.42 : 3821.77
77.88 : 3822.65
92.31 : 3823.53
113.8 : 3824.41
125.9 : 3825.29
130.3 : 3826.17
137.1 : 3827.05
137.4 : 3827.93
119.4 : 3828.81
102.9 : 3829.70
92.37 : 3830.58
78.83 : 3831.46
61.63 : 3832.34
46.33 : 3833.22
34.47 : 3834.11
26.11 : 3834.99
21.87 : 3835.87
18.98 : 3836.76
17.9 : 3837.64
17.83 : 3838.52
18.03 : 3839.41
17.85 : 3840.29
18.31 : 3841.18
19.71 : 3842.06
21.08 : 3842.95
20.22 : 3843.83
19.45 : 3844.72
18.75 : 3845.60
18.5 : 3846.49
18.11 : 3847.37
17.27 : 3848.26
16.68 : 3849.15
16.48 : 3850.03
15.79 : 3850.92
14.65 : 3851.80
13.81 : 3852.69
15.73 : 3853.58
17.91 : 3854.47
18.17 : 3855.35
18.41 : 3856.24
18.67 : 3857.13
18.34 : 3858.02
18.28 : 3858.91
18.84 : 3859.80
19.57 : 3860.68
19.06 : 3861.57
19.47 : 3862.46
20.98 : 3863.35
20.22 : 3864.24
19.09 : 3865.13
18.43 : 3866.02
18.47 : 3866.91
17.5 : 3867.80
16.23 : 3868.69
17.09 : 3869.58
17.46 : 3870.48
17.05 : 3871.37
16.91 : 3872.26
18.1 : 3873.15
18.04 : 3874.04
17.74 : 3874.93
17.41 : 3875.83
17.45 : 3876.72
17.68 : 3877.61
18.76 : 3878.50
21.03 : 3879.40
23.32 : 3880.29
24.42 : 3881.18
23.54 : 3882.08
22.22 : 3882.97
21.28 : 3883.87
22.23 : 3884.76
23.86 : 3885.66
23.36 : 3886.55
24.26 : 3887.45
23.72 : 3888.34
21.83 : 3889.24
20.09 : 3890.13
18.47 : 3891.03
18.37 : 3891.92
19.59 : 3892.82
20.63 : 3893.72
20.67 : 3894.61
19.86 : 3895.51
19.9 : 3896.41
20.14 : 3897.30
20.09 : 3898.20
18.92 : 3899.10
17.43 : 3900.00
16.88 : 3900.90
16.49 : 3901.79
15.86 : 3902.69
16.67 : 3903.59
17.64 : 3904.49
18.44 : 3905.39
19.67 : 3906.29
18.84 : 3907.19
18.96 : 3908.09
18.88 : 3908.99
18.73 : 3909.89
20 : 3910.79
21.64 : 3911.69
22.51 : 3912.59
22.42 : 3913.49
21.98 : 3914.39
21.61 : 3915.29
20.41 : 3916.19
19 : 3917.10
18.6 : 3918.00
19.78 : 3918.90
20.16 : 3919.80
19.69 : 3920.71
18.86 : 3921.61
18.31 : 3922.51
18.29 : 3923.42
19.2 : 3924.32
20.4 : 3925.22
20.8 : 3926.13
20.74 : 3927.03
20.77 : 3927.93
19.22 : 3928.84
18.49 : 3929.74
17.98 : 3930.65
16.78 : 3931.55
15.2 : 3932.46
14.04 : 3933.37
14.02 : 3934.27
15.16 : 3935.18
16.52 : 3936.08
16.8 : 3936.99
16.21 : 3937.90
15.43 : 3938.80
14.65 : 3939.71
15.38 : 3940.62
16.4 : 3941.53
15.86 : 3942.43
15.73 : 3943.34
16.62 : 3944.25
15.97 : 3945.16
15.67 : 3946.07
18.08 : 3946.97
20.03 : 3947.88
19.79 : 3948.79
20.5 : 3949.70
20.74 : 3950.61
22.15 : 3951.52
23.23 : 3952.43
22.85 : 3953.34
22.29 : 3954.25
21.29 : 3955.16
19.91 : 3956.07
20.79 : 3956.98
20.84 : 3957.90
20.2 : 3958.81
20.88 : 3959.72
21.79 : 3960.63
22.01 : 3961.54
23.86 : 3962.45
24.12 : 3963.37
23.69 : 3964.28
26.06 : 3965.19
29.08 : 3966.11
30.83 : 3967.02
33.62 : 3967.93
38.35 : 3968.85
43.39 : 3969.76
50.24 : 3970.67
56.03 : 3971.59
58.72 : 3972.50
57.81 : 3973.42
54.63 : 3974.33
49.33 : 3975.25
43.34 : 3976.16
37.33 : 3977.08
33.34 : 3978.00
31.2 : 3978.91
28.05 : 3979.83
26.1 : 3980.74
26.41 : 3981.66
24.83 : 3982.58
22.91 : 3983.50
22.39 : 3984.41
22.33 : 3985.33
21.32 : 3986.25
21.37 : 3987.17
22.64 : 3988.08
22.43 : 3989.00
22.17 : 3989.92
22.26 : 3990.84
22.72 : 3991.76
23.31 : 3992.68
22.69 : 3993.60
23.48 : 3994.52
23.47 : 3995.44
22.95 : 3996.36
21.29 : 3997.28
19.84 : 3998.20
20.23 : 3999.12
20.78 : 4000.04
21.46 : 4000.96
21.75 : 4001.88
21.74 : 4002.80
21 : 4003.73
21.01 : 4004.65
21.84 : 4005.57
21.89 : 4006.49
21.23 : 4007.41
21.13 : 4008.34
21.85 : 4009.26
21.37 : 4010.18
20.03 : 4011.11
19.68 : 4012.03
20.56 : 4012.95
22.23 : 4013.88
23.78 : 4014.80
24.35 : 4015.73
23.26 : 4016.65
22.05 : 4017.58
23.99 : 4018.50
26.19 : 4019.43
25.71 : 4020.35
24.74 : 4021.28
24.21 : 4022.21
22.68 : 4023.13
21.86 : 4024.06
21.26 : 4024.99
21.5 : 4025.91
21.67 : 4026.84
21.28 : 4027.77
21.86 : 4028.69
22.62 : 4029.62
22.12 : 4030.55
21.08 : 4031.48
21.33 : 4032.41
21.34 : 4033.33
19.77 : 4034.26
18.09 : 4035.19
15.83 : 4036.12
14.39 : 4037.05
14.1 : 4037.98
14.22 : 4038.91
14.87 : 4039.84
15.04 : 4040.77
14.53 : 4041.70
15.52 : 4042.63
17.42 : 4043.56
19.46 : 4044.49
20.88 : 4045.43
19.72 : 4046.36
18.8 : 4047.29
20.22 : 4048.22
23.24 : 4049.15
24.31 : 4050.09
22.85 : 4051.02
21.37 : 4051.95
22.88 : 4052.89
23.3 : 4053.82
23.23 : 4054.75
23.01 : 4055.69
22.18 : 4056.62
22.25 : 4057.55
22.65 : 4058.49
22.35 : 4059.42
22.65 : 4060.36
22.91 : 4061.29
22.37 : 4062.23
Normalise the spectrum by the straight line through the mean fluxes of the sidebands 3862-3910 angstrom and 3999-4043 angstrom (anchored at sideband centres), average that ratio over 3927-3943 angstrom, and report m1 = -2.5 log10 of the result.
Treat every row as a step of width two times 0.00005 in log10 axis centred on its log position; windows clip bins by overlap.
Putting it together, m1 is 0.202 mag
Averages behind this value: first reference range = 19.5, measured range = 16.5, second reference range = 20.7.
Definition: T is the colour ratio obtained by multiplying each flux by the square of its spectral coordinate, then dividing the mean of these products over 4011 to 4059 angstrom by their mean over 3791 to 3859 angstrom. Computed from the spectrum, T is 0.7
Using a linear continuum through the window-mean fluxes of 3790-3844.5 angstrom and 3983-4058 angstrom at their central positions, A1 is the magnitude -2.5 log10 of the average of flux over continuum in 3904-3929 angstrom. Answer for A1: 0.48 mag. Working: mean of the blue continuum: 39.9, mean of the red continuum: 21.2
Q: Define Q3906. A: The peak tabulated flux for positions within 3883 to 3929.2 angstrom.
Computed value 24.26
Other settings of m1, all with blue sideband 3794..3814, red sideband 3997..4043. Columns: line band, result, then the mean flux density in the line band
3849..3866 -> 0.034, 17.9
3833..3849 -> -0.164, 21.3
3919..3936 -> 0.071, 18.2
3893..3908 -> 0.026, 18.7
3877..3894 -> -0.139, 21.5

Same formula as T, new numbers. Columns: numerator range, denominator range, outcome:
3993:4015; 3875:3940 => 1.17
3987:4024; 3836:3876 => 1.33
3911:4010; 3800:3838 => 0.52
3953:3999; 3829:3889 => 1.28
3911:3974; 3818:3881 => 0.66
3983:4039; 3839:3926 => 1.20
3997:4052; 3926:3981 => 0.85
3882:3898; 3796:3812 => 1.29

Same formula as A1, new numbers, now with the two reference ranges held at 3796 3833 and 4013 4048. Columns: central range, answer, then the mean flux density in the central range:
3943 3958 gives 0.481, 19.8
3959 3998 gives -0.109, 30.2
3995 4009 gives 0.127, 21.4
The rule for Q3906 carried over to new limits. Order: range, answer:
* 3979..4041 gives 28.05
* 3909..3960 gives 23.23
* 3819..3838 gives 137.4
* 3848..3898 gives 24.42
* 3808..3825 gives 113.8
